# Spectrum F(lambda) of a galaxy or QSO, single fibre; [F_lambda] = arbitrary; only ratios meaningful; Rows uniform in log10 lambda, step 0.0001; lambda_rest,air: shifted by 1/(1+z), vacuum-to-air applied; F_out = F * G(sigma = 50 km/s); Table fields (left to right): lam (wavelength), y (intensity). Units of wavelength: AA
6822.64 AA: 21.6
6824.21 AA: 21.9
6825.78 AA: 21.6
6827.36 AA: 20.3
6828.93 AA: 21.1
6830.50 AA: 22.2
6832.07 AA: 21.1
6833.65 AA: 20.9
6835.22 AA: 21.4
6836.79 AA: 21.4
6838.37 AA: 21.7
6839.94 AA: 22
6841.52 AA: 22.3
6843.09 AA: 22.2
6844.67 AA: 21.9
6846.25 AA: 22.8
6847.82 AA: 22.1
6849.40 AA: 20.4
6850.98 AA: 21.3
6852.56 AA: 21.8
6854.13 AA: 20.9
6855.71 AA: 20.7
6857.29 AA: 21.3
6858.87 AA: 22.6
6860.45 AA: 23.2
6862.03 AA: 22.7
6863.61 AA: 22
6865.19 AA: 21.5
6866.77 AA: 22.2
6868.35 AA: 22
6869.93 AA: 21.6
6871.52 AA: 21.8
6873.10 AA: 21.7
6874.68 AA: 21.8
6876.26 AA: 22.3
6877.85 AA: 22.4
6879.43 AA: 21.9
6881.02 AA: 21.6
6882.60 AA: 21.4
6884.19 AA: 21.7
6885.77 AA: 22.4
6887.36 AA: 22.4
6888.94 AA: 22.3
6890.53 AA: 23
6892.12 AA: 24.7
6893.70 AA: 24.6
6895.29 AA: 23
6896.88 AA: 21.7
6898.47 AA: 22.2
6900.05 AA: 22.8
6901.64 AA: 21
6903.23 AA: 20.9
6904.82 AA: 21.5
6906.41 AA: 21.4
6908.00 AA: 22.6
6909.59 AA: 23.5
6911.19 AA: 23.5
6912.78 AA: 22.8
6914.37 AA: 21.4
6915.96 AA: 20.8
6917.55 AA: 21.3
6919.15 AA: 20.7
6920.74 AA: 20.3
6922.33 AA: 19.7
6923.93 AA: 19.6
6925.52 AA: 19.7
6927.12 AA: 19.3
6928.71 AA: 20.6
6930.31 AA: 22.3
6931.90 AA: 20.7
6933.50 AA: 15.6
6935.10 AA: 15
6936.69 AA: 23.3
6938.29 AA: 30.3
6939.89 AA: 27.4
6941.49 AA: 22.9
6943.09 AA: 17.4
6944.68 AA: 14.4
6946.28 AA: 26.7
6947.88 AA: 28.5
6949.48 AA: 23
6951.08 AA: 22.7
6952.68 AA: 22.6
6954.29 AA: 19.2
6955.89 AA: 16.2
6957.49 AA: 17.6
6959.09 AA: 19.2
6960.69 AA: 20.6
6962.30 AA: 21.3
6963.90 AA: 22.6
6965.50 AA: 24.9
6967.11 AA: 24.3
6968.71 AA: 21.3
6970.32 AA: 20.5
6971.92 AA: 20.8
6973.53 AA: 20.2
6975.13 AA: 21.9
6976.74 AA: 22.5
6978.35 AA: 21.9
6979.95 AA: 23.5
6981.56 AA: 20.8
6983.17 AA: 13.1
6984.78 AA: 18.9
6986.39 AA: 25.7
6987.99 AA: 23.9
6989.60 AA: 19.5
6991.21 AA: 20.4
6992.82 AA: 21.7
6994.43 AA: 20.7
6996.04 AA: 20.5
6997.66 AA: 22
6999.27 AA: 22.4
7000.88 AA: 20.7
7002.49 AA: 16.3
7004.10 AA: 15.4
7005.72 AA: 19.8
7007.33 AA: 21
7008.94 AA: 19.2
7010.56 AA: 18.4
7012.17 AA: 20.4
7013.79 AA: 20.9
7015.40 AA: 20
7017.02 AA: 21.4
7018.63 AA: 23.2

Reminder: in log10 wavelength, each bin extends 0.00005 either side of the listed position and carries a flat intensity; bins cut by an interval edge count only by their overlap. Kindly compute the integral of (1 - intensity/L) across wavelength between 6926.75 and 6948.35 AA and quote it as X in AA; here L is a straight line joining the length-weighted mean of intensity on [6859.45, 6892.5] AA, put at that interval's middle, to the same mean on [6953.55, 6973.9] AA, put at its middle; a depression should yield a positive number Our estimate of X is -0.6 AA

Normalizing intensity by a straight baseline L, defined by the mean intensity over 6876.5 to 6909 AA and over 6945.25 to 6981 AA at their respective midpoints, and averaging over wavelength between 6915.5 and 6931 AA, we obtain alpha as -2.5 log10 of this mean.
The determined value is 0.09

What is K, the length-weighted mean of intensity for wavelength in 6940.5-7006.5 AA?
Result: 21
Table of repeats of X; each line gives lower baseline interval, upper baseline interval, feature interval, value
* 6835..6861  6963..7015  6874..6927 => -1.1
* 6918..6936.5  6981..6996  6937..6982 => -4.3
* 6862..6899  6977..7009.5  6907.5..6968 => -0.3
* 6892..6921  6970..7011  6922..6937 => 1.5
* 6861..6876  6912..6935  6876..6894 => -0.9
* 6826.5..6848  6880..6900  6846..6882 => 0.5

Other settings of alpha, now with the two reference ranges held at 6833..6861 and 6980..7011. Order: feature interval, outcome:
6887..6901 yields -0.09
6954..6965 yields 0.04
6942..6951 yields -0.07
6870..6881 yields -0.03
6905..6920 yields -0.05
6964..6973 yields -0.10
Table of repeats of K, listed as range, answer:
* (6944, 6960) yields 21.1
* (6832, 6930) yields 21.8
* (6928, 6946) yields 21.1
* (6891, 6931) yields 21.7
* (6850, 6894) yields 22.1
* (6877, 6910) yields 22.3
